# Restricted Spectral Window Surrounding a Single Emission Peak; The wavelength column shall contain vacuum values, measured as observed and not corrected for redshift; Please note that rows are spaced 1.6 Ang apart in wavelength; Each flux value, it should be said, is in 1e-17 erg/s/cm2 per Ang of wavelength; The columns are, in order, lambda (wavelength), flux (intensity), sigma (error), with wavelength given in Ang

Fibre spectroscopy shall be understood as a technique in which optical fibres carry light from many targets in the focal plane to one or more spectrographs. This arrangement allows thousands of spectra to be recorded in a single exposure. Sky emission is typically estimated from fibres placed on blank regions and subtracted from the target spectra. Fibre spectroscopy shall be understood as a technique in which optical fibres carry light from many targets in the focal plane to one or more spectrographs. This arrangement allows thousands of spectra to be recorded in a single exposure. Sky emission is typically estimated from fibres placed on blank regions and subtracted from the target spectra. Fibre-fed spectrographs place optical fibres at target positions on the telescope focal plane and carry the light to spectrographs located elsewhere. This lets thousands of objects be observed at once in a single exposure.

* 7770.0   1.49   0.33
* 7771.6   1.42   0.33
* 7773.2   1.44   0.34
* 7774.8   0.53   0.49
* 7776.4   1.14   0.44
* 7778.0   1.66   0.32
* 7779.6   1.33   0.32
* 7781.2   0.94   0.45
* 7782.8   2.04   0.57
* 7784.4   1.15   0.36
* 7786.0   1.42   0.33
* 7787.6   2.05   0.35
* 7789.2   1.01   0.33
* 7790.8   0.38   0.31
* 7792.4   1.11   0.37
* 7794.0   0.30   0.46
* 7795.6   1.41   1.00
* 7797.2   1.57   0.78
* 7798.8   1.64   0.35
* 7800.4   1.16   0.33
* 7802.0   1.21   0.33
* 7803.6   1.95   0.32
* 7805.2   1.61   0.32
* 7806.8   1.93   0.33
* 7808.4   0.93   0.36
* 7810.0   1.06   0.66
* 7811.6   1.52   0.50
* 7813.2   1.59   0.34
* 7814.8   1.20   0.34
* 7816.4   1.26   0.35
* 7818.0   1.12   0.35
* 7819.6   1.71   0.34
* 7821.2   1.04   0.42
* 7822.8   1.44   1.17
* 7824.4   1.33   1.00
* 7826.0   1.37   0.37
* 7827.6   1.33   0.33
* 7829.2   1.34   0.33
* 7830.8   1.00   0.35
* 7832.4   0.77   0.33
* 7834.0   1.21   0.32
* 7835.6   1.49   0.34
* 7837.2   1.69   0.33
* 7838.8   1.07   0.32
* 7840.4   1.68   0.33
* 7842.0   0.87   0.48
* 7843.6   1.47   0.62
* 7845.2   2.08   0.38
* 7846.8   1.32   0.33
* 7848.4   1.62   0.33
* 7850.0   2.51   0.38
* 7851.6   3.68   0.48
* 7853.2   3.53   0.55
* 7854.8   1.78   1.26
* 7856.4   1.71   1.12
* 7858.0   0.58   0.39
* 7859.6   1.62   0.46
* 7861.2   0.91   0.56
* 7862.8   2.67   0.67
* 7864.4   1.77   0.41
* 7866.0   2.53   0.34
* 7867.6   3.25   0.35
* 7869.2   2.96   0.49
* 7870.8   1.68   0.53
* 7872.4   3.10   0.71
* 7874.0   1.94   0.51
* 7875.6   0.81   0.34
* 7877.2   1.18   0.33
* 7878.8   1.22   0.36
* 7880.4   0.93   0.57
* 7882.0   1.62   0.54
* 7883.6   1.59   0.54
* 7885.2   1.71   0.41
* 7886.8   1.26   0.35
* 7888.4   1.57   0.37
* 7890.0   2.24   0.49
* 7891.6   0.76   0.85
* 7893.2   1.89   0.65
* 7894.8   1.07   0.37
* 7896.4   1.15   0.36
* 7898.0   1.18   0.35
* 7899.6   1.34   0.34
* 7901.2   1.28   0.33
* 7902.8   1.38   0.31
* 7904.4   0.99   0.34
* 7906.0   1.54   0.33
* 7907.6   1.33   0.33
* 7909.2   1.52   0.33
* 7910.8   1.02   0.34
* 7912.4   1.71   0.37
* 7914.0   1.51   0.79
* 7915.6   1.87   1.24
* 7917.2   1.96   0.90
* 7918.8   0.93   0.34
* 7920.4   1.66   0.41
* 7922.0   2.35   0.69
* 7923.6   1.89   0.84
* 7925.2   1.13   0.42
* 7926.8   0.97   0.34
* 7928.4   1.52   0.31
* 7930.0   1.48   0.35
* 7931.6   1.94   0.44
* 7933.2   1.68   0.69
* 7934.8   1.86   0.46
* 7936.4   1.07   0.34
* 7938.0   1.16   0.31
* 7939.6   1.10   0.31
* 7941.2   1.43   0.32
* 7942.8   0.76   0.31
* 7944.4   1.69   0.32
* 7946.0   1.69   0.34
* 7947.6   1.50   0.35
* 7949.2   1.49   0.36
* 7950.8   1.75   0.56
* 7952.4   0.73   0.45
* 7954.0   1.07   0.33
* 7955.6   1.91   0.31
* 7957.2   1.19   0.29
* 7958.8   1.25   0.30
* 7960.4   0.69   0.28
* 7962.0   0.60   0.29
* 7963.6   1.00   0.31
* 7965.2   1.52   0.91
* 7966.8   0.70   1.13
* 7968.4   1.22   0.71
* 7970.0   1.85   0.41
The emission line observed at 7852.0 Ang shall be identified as [S II] 6716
